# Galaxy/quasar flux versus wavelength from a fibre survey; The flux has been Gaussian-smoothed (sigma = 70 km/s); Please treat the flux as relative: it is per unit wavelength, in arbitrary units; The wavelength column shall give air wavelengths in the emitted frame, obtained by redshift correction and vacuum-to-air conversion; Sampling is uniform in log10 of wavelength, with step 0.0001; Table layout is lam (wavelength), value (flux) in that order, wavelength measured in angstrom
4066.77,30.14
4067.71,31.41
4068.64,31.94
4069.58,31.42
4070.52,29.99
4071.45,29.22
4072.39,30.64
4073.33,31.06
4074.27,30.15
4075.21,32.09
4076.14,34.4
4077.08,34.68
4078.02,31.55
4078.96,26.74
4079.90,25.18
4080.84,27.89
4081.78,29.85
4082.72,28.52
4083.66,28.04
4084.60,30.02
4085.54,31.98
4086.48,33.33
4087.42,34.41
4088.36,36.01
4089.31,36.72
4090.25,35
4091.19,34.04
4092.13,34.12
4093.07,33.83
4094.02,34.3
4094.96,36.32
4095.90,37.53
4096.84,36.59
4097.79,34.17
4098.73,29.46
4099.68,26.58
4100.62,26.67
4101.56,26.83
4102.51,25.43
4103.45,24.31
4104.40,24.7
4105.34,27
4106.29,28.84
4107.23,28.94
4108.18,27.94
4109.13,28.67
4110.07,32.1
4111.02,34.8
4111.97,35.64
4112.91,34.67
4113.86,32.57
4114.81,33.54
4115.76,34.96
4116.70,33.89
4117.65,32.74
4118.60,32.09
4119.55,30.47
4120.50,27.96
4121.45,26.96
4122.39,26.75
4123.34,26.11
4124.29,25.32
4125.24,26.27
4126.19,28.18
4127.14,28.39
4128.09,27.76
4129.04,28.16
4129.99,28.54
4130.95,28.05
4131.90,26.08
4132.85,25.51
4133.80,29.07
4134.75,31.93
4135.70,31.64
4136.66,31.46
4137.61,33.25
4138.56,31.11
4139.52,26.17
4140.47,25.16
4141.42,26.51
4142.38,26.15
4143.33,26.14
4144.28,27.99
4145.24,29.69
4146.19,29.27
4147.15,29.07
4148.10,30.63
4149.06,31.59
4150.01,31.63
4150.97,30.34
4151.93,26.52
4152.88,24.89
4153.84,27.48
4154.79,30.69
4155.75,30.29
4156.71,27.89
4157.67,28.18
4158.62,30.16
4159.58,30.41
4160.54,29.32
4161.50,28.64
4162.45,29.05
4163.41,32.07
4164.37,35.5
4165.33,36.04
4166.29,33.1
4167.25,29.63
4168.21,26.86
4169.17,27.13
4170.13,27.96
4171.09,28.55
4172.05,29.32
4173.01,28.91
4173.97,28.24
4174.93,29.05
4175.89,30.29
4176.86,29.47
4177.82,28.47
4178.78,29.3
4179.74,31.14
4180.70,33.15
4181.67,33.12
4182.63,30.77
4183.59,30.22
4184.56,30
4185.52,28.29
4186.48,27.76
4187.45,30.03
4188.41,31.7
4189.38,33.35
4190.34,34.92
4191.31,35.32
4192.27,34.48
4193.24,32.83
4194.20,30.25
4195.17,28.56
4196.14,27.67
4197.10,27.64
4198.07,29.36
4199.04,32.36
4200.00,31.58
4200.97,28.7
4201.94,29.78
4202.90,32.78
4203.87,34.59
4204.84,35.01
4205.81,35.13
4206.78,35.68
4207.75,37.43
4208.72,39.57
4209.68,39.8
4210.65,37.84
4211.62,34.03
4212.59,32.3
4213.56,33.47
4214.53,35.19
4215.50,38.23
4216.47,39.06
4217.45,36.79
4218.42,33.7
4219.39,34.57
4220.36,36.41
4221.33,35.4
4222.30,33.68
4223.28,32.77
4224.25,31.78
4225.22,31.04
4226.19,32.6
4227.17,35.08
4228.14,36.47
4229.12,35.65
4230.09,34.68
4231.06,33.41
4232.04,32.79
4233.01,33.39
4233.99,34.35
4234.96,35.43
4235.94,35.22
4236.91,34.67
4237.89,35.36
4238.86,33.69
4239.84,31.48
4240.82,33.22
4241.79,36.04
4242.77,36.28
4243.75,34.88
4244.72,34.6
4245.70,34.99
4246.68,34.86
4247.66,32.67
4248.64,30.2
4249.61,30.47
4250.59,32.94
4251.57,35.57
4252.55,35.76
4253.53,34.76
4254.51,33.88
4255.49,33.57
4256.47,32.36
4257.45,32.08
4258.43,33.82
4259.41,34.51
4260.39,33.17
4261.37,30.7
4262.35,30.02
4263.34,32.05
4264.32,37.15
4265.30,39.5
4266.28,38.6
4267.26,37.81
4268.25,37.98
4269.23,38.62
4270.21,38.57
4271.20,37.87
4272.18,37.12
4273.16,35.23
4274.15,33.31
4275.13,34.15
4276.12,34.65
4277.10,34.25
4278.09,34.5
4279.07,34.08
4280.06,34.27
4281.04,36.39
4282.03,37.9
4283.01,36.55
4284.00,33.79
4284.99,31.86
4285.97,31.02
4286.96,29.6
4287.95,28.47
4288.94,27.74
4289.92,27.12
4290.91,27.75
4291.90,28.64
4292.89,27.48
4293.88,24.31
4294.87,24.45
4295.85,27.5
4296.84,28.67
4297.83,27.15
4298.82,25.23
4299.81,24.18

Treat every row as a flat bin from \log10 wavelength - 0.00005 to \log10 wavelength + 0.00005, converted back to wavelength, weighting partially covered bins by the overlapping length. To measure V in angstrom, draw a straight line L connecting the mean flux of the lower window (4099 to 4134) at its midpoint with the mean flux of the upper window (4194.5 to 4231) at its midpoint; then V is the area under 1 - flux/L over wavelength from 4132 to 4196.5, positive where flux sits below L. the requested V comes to 3.2 angstrom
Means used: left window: 29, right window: 33.9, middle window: 29.9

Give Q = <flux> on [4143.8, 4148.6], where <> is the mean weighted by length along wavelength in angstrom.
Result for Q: 29.3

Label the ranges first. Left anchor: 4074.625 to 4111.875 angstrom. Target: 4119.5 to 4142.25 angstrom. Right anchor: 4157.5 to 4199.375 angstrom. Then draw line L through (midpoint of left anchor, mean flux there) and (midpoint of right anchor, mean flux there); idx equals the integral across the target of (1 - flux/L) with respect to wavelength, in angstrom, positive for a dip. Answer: 2.0 angstrom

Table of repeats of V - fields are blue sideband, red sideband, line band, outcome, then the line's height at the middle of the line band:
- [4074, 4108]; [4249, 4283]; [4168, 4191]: 2.09 angstrom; 33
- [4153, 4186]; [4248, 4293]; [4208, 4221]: -1.91 angstrom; 31.6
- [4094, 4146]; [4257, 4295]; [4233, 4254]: -1.03 angstrom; 32.5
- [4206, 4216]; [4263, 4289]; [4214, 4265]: 2.37 angstrom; 35.8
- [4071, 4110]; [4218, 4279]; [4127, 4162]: 3.56 angstrom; 32.1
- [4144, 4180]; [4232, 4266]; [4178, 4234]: -2.43 angstrom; 31.8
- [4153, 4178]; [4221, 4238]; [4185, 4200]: 0.25 angstrom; 31.5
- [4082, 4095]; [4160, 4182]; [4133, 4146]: 1.02 angstrom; 31.3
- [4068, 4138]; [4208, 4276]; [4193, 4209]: 0.65 angstrom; 33.5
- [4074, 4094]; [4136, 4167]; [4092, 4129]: 0.87 angstrom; 31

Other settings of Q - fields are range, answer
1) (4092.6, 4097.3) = 35.7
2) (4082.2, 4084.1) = 28.3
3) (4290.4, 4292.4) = 28.1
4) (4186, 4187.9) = 28.8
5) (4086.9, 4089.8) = 35.6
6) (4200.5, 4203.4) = 30.5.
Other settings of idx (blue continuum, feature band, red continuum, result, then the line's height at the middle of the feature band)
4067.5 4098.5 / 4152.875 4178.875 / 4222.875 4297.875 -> 2.5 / 32.8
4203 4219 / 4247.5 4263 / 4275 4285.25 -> 1.0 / 35.3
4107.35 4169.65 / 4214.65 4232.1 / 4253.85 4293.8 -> -1.4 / 32.1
